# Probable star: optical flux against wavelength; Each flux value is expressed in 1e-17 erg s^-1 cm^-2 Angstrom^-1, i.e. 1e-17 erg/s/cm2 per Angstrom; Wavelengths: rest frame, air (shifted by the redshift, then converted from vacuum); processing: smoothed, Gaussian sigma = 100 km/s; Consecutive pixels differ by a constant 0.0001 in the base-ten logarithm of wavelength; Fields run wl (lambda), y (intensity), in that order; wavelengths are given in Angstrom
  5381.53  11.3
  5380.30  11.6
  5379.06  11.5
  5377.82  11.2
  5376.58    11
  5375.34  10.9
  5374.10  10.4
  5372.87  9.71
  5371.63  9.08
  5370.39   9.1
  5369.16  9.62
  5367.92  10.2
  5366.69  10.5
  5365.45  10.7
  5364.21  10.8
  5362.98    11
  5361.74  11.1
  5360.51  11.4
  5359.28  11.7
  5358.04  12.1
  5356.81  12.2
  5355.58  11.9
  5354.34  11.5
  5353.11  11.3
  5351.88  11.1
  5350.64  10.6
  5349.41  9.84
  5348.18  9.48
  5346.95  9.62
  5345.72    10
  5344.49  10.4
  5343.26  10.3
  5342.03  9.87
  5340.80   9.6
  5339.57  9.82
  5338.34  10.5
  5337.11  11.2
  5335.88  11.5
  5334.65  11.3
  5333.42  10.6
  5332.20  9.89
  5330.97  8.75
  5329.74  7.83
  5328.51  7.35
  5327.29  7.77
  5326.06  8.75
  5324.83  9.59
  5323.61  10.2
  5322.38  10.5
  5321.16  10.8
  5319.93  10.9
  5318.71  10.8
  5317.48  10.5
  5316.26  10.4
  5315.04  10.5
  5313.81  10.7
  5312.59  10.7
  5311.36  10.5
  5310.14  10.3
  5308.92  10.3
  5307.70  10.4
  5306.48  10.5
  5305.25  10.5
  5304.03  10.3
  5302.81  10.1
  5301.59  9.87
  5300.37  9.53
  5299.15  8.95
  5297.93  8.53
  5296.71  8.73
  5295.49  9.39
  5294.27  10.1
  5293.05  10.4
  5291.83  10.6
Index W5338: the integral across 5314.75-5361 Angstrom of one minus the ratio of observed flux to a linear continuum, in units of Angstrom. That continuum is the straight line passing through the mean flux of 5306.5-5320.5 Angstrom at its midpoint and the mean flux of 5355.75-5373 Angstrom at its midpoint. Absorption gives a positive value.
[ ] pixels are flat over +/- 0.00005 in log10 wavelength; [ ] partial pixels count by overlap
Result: 1.3 Angstrom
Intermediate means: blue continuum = 10.5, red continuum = 10.7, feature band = 10.3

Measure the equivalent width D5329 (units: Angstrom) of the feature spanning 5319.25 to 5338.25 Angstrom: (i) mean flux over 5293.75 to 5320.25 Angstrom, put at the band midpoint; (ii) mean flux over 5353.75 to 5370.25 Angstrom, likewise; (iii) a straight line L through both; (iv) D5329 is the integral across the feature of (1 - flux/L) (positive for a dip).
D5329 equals 1.2 Angstrom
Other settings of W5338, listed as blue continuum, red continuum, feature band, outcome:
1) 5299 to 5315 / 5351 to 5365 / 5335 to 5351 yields 1.24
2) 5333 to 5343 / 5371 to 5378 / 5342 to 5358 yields -0.37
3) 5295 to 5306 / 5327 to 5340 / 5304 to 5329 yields -1.24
